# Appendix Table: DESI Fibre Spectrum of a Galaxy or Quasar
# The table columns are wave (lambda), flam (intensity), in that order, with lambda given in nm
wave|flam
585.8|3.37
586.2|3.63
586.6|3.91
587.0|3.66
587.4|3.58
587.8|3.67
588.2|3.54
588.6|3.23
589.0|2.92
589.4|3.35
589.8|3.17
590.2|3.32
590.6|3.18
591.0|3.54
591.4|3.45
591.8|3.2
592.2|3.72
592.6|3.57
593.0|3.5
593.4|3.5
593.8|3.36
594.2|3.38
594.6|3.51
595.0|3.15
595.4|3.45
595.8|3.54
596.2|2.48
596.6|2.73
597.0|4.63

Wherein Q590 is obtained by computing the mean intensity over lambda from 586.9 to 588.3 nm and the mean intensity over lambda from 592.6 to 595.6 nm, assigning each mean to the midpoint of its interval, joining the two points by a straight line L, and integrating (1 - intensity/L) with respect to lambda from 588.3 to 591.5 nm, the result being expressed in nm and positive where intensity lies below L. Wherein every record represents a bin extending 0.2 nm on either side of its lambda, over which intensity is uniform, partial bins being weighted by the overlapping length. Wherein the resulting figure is 0.24 nm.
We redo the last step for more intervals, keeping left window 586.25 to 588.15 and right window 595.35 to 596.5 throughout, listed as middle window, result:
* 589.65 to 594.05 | -0.069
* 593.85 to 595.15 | -0.071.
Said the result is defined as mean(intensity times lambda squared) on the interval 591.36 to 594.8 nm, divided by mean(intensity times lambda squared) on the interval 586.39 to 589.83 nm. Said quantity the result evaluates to 1.0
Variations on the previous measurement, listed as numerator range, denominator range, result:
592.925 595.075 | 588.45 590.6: 1.08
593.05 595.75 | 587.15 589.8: 1.03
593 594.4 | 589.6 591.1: 1.05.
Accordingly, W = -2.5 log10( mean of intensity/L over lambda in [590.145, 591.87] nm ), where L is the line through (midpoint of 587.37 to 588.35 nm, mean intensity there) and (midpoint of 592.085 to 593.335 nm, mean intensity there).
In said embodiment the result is 0.074 mag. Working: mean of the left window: 3.6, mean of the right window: 3.58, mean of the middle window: 3.35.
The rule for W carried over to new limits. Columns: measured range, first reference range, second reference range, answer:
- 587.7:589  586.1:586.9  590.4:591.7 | 0.07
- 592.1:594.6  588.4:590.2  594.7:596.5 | -0.11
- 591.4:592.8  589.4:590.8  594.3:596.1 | -0.06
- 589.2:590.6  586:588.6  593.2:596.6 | 0.08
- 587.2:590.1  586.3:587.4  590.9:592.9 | 0.09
